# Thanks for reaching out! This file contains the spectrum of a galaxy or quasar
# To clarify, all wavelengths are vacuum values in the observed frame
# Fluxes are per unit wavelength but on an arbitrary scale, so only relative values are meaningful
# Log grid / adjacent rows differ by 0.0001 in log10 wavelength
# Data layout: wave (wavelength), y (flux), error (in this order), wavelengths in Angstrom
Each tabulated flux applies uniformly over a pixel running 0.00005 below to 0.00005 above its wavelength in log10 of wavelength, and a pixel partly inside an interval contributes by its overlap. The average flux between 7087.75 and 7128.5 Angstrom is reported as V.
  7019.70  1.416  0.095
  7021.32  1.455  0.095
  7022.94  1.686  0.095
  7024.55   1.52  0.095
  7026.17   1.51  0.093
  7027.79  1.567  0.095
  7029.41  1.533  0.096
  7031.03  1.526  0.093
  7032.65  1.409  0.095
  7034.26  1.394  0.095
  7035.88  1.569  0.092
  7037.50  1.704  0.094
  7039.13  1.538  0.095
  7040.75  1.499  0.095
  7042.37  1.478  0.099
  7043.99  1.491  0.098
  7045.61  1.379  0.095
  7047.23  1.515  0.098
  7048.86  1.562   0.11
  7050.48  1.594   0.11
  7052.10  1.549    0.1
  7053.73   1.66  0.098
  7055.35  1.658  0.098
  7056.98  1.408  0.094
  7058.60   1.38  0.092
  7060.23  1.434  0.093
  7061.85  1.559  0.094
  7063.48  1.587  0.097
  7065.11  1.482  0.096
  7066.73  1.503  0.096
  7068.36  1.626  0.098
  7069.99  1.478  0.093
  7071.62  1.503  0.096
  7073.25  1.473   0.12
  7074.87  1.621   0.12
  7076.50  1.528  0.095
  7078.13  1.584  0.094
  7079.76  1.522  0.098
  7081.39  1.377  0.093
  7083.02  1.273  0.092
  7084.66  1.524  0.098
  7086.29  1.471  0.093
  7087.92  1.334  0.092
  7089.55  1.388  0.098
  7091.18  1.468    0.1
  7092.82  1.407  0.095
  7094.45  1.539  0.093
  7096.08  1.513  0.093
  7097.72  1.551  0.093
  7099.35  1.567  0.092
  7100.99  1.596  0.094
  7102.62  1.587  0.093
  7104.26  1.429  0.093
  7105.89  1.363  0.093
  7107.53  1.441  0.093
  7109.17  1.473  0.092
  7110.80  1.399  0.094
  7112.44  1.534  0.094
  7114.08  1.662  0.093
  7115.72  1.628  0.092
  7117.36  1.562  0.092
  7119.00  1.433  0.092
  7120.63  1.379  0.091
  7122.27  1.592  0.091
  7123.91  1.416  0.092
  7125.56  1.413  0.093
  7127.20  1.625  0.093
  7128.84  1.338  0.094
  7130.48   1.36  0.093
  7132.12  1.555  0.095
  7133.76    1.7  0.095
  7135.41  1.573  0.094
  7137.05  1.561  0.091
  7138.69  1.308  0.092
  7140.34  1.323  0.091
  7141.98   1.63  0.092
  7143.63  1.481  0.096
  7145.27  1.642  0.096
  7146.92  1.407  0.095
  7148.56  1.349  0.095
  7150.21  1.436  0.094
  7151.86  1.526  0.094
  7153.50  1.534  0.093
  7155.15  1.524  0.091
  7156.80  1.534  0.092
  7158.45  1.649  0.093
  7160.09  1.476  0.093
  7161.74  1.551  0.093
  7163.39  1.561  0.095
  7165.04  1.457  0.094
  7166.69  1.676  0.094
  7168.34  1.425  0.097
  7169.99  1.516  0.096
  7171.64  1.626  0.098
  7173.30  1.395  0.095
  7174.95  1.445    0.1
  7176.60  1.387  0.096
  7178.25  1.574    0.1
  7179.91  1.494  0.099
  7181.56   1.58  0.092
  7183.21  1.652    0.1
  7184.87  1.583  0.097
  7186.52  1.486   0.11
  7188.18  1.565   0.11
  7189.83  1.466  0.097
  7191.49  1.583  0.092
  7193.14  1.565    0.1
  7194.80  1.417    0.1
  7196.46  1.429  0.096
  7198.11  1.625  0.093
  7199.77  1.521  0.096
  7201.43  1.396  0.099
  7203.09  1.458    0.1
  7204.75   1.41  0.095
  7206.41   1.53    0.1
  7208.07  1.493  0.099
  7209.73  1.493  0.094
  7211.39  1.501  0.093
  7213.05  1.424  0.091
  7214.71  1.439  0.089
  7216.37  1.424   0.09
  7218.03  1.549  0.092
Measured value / 1.49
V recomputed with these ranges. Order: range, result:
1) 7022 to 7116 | 1.51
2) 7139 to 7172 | 1.51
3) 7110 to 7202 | 1.51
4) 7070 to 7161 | 1.49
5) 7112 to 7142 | 1.5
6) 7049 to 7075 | 1.53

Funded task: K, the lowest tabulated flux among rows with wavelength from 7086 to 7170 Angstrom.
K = 1.308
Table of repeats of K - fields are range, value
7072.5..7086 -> 1.273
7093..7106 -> 1.363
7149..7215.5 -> 1.387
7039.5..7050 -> 1.379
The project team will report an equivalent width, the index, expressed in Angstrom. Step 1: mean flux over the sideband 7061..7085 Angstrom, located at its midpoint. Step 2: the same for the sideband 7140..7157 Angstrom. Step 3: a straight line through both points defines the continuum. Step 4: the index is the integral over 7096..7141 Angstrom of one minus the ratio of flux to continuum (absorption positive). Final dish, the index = 0.09 Angstrom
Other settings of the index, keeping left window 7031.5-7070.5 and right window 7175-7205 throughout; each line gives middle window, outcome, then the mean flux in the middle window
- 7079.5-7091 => 0.8 Angstrom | 1.41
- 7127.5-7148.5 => 0.4 Angstrom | 1.49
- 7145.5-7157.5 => 0.3 Angstrom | 1.48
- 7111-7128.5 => 0.0 Angstrom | 1.51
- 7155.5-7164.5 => -0.2 Angstrom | 1.55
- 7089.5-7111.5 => 0.5 Angstrom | 1.48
